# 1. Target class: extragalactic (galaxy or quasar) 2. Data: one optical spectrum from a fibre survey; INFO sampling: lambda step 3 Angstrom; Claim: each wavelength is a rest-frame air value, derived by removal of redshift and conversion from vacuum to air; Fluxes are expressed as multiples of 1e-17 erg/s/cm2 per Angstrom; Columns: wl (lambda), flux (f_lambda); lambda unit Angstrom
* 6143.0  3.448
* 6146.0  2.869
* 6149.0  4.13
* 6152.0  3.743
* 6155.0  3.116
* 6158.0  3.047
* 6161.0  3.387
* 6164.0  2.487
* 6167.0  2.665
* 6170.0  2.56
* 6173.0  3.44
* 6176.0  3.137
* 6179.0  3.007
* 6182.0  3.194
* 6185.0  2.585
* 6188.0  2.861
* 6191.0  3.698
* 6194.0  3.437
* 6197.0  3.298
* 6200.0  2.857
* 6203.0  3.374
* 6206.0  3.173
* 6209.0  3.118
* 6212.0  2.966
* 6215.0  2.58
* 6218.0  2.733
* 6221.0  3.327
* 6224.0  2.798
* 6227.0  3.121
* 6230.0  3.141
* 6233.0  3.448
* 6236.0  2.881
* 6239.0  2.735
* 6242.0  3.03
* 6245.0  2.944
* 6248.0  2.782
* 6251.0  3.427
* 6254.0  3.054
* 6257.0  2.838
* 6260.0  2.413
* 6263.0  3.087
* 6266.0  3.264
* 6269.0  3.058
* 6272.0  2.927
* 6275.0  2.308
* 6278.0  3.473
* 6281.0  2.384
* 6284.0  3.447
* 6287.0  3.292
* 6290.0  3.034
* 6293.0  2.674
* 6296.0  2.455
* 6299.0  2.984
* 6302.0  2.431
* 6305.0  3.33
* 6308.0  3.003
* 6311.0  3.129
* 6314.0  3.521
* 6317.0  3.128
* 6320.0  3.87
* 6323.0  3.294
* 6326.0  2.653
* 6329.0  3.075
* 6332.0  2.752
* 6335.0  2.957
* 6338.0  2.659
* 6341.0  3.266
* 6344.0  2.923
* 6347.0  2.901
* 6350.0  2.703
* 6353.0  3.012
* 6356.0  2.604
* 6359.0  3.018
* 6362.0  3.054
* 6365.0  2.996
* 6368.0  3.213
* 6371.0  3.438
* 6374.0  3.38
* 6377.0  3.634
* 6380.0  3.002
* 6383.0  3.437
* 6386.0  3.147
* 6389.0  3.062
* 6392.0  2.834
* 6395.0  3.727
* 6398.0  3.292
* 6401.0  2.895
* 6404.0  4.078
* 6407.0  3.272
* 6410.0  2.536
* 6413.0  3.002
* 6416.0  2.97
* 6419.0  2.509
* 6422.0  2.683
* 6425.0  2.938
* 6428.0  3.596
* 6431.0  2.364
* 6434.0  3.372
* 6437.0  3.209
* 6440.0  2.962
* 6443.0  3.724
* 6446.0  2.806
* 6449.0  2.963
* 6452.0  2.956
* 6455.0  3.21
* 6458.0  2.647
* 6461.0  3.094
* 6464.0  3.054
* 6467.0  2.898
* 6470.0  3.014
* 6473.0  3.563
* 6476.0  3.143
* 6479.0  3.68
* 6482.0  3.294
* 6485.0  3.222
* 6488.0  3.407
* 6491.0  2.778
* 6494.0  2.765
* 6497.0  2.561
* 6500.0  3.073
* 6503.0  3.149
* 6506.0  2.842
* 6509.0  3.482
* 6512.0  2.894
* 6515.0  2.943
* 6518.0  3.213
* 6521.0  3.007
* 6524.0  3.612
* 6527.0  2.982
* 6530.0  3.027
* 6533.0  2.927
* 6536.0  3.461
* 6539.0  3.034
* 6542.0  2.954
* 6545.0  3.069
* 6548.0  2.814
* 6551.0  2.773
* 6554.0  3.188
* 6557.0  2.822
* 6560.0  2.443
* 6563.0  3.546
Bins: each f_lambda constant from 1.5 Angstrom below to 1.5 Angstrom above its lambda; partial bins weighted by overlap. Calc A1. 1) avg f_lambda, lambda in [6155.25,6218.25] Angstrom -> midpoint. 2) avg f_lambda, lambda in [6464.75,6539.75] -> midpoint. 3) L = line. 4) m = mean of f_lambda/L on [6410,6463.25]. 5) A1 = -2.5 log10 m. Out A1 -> 0.04 mag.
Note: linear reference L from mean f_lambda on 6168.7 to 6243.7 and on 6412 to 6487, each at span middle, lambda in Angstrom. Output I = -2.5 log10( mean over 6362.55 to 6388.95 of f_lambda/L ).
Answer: -0.06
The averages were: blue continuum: 3.06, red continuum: 3.08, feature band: 3.26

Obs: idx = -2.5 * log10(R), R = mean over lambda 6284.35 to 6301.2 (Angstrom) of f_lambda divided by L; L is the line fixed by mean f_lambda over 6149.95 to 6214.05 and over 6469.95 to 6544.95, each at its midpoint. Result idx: 0.07 mag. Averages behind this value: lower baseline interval 3.11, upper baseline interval 3.12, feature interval 2.91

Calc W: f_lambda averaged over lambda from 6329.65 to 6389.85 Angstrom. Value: 3.06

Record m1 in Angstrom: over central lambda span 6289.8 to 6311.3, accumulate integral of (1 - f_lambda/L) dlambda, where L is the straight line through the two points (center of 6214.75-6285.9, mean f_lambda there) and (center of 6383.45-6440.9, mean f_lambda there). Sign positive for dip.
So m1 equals 1.1 Angstrom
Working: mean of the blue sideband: 2.98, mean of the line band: 2.86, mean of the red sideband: 3.08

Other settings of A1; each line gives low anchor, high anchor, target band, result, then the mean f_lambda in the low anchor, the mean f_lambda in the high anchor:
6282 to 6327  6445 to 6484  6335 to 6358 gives 0.077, 3.08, 3.11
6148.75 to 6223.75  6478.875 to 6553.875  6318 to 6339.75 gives 0.015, 3.09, 3.07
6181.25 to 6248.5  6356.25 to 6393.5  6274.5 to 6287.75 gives 0.030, 3.05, 3.17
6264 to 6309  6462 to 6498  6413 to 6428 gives 0.068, 2.94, 3.12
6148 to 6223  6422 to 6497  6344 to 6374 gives 0.031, 3.11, 3.09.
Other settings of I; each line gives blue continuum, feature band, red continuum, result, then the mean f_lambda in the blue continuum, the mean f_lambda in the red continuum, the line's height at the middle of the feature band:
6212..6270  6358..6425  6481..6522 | -0.04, 2.98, 3.04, 3.02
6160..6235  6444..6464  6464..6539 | 0.05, 3.05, 3.12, 3.11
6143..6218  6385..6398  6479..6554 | -0.04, 3.11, 3.07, 3.09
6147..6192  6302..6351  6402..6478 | 0.01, 3.13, 3.07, 3.09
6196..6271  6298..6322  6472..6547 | -0.05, 3.02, 3.12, 3.04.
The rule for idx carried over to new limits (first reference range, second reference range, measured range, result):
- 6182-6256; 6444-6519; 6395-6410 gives -0.091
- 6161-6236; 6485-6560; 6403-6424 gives 0.019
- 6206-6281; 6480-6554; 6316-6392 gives -0.027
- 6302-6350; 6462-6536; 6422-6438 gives 0.014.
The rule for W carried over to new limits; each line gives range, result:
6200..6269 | 3.01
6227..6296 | 2.98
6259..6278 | 2.9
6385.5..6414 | 3.19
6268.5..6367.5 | 2.98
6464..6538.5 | 3.12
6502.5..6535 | 3.1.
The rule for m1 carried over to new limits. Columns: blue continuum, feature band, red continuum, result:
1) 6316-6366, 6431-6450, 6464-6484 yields 0.41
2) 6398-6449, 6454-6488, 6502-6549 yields -1.11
